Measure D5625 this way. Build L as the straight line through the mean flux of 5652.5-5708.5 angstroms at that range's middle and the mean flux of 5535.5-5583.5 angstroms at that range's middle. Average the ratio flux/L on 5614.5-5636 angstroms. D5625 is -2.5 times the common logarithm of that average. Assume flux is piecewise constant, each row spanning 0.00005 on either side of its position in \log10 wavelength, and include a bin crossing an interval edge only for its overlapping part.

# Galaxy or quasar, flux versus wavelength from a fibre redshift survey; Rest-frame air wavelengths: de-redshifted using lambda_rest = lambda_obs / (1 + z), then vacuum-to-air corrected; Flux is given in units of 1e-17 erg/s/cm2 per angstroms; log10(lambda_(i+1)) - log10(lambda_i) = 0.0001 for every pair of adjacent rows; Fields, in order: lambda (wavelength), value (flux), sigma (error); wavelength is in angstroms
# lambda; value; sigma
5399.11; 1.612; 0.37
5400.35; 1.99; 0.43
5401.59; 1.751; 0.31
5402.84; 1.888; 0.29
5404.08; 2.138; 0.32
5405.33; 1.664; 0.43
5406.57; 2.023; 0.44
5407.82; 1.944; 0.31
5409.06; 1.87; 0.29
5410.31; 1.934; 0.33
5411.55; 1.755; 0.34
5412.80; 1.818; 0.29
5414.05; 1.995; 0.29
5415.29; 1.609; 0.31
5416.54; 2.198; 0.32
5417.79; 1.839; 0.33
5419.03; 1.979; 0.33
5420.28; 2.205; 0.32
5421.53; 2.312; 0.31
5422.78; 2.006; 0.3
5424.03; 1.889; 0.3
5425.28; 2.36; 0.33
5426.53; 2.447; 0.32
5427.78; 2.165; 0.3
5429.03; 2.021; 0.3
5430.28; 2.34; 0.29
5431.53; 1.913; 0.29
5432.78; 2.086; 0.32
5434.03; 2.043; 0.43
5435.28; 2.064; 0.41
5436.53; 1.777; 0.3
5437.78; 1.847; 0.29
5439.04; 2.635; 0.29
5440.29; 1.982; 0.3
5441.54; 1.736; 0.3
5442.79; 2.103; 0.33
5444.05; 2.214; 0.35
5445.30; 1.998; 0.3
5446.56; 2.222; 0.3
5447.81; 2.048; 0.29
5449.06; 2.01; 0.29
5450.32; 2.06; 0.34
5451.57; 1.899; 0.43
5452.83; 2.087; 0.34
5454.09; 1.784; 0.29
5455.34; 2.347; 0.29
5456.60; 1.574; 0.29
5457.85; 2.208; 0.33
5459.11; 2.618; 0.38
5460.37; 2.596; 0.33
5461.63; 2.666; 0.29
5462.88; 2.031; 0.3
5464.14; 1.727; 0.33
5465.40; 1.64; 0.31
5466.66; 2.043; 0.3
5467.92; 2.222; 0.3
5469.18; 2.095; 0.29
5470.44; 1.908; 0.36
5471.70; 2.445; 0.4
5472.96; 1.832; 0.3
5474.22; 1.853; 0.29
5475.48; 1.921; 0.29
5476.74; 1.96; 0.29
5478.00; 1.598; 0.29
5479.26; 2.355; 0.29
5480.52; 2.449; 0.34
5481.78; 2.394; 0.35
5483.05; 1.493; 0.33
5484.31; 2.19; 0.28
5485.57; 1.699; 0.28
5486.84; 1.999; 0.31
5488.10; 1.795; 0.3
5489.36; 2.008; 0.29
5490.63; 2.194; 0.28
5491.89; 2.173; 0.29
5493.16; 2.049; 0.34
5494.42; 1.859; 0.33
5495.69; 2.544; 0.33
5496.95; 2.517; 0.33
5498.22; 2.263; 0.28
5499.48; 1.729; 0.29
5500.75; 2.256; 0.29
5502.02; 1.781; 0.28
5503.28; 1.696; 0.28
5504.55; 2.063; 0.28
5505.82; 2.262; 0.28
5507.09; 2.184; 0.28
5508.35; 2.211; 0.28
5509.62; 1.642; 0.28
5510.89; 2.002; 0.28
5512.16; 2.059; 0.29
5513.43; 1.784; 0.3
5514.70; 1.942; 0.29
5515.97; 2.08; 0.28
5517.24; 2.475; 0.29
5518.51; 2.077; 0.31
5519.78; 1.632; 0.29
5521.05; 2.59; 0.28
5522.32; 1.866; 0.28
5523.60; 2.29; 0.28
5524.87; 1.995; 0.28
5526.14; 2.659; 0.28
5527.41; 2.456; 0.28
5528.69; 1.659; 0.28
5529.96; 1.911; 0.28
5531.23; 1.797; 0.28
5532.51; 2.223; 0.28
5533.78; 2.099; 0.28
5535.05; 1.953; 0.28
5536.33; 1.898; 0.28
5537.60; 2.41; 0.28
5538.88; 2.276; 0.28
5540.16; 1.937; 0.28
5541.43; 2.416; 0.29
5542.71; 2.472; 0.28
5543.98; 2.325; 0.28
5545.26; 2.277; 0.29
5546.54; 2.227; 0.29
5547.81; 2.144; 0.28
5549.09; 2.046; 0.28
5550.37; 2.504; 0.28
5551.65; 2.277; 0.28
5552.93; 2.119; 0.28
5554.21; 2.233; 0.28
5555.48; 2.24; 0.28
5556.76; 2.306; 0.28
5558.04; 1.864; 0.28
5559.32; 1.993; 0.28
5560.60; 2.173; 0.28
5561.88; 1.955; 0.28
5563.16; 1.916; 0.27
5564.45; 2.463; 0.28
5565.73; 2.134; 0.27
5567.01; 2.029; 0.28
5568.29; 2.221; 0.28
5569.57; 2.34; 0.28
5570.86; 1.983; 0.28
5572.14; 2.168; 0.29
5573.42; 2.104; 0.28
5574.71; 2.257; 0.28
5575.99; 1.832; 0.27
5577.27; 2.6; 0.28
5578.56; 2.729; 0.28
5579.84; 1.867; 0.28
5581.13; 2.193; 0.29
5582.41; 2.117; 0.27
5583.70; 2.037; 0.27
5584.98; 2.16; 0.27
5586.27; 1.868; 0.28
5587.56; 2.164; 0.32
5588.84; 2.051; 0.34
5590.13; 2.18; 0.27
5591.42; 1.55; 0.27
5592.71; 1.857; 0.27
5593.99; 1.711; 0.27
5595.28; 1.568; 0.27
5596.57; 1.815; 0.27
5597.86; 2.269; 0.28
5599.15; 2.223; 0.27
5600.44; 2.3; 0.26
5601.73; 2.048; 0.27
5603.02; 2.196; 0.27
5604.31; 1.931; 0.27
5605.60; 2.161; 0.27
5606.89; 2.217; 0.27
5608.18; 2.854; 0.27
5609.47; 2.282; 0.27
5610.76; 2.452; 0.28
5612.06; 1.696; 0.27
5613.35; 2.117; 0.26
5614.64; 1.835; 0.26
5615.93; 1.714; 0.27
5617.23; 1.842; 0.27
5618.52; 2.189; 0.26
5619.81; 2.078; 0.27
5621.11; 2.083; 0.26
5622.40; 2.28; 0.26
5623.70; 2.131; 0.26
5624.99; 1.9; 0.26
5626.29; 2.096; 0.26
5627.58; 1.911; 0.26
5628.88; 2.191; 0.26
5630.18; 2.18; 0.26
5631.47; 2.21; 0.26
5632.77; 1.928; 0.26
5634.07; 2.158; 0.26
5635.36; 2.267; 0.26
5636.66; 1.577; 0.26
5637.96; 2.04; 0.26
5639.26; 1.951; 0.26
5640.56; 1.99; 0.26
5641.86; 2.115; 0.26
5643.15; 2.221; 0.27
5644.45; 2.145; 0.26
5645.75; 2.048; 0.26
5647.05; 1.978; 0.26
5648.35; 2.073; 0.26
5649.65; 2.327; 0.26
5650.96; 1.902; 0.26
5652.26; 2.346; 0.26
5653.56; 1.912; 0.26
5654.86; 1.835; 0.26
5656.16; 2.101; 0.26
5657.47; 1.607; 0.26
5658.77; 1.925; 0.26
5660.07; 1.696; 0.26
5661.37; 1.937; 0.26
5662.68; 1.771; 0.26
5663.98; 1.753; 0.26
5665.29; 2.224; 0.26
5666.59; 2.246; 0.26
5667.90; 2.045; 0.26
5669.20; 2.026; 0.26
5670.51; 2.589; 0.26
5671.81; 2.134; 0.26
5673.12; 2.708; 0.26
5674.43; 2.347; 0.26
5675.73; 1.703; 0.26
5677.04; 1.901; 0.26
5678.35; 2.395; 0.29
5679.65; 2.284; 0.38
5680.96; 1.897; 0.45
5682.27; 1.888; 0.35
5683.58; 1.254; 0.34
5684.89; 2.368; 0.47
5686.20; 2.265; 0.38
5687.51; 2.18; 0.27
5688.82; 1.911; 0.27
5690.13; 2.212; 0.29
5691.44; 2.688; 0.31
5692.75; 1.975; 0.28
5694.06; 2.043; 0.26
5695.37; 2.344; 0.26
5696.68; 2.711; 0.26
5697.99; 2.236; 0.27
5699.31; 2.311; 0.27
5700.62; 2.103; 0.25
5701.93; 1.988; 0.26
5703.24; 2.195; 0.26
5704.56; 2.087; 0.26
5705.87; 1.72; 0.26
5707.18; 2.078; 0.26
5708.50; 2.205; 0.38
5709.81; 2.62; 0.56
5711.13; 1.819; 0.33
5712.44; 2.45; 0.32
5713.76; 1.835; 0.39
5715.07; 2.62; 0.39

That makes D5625 0.04 mag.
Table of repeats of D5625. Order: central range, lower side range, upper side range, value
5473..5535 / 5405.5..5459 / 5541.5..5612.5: 0.02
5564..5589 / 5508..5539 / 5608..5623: -0.04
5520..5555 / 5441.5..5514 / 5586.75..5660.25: -0.07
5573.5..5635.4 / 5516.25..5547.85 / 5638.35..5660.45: -0.01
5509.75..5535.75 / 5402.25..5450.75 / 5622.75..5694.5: -0.01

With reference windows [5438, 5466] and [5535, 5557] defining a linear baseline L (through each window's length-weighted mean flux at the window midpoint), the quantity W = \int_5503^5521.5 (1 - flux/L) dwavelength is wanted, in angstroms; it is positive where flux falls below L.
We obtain 1.14 angstroms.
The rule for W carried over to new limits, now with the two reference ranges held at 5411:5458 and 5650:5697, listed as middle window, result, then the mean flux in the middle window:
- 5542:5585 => -2.5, 2.19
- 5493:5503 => -0.3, 2.11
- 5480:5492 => 0.1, 2.03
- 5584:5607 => 0.7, 2.01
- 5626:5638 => 0.1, 2.06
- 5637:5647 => 0.1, 2.05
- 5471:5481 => 0.0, 2.05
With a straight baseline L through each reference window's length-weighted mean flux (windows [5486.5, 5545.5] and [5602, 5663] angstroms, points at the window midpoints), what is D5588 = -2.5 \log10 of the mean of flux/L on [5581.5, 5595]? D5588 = 0.06 mag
